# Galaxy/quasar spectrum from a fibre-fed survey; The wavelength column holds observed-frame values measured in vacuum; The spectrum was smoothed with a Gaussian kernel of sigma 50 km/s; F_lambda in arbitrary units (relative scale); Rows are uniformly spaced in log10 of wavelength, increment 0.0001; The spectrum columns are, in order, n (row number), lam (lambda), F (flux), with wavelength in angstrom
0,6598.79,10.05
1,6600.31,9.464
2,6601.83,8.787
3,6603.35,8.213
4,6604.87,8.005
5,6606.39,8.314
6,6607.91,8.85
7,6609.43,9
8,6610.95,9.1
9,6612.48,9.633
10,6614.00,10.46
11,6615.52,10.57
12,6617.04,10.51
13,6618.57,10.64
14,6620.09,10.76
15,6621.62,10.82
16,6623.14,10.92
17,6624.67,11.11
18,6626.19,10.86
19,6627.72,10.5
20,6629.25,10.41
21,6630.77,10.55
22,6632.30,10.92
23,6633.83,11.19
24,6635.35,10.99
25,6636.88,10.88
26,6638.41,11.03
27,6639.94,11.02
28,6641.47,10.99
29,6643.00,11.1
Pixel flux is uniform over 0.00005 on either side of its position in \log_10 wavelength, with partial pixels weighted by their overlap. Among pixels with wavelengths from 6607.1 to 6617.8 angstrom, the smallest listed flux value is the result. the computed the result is 8.85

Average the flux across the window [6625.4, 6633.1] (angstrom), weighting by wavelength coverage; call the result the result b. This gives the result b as 10.7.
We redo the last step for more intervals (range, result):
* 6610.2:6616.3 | 9.95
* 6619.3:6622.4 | 10.8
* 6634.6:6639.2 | 11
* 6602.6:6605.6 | 8.11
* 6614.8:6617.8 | 10.6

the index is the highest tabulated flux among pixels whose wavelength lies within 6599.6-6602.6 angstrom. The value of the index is 9.464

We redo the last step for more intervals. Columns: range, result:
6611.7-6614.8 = 10.46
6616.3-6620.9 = 10.76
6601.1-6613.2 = 9.633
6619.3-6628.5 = 11.11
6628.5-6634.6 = 11.19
